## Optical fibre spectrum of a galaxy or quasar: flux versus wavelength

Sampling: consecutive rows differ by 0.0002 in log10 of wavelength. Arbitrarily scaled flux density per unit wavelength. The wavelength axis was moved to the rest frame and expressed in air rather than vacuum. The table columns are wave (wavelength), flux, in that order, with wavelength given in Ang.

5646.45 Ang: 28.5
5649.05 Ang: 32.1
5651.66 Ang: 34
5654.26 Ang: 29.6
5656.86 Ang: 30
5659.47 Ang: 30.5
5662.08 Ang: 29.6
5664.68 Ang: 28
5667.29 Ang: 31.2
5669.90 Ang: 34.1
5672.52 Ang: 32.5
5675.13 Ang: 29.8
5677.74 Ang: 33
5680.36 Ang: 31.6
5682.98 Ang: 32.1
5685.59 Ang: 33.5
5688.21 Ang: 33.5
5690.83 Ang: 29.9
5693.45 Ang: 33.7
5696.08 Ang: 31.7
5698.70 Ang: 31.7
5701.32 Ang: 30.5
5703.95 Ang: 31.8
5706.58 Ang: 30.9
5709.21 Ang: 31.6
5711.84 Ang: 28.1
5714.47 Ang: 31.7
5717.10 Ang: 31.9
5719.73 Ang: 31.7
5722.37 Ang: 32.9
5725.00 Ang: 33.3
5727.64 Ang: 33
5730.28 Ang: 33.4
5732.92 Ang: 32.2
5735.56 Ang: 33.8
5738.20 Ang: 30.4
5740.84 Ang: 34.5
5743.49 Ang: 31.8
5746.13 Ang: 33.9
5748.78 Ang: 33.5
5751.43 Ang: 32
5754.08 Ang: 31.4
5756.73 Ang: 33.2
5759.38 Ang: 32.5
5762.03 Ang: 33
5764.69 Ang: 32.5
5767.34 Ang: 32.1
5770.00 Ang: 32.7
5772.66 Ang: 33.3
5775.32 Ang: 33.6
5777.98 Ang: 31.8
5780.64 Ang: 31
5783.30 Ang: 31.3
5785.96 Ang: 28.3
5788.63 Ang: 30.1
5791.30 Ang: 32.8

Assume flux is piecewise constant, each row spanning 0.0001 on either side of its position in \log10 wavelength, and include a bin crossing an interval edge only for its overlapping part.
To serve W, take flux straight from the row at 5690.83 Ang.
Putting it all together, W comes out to 29.9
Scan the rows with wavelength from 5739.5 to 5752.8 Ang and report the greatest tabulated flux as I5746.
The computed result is 34.5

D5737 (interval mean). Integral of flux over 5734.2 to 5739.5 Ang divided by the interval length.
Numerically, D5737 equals 32.1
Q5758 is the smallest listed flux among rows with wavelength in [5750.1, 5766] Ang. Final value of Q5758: 31.4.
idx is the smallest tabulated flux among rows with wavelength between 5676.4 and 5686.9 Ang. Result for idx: 31.6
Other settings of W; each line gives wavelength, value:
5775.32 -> 33.6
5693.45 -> 33.7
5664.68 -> 28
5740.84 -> 34.5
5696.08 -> 31.7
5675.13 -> 29.8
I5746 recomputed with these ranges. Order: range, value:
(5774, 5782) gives 33.6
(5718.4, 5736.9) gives 33.8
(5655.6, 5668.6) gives 31.2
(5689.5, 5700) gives 33.7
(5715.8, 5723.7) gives 32.9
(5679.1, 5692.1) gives 33.5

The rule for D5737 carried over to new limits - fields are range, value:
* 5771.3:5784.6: 32.2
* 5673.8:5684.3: 31.7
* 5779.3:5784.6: 31.2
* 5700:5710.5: 31.2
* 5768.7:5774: 33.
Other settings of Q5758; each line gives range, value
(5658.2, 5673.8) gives 28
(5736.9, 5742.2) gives 30.4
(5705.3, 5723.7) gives 28.1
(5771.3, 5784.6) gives 31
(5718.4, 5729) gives 31.7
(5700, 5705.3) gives 30.5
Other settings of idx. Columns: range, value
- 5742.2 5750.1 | 31.8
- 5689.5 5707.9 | 29.9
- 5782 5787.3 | 28.3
